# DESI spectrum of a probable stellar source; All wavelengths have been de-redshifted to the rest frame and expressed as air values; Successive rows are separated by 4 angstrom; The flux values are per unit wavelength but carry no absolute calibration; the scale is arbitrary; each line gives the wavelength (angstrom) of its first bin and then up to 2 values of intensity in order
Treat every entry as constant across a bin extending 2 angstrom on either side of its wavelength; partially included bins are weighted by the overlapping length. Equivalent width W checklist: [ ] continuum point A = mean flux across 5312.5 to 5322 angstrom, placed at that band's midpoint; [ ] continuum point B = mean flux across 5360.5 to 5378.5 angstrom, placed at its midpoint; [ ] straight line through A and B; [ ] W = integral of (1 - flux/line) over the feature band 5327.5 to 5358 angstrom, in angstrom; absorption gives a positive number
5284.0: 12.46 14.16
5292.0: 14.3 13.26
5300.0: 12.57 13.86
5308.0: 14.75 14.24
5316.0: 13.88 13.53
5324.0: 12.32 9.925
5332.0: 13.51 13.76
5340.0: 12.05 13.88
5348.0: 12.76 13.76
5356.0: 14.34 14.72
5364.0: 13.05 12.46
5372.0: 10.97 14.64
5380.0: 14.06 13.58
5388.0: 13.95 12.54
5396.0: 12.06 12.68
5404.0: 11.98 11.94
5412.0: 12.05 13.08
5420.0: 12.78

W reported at 0.5 angstrom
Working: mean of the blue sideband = 13.8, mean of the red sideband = 13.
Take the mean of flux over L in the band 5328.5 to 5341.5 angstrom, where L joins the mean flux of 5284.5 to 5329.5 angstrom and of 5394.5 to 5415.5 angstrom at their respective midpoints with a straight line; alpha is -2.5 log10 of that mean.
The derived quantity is 0.02 mag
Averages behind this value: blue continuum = 13.4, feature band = 12.8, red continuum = 12.2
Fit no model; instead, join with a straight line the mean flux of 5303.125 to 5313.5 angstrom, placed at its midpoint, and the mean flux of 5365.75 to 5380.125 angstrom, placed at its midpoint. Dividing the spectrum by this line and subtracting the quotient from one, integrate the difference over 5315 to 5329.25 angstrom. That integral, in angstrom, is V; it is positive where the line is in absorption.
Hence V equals 1.6 angstrom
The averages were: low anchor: 14.3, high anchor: 12.9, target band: 12.4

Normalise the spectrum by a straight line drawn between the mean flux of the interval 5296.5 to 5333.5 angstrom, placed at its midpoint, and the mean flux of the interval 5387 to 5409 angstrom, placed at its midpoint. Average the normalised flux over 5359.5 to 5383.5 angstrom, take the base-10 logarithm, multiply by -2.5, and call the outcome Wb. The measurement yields -0.05 mag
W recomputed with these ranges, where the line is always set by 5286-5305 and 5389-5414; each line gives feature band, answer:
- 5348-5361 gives -1.1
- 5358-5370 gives -0.6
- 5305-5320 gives -0.8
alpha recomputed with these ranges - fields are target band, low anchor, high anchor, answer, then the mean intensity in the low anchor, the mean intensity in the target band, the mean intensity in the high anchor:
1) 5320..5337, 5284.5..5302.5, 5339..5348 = 0.062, 13.5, 12.4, 13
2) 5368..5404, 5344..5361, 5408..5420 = 0.012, 13.8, 13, 12.5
